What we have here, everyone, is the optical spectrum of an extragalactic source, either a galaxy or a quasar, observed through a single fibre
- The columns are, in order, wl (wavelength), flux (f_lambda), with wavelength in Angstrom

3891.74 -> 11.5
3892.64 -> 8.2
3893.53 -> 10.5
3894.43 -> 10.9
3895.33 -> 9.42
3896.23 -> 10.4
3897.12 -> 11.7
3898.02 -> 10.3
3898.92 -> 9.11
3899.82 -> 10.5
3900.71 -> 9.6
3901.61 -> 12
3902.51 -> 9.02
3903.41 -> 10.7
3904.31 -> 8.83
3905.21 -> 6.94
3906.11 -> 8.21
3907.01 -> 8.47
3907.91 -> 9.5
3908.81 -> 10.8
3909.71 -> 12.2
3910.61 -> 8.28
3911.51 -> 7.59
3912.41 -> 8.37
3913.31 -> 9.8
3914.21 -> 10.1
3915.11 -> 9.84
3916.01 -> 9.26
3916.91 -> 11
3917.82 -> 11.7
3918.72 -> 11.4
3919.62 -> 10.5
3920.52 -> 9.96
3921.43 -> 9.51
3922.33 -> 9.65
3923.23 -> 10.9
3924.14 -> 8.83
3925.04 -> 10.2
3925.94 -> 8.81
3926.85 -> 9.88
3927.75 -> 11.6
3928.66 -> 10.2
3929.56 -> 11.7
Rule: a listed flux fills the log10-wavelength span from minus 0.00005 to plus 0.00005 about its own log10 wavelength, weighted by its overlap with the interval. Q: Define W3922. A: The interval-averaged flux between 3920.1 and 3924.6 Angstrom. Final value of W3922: 9.76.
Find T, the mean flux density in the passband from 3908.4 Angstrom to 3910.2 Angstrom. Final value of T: 11.4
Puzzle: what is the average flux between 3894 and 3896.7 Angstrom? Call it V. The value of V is 10.3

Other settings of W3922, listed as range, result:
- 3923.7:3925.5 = 9.55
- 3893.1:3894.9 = 10.7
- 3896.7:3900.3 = 10.4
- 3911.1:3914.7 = 9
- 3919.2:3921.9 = 9.98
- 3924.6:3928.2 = 10.1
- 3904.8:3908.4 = 8.32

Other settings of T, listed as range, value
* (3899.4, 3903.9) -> 10.4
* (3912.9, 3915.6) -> 9.92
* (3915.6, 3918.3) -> 10.7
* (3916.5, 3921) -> 10.9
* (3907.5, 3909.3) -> 10.2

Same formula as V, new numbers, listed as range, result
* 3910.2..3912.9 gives 8.11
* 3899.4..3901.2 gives 10.1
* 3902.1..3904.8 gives 9.47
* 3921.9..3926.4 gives 9.67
